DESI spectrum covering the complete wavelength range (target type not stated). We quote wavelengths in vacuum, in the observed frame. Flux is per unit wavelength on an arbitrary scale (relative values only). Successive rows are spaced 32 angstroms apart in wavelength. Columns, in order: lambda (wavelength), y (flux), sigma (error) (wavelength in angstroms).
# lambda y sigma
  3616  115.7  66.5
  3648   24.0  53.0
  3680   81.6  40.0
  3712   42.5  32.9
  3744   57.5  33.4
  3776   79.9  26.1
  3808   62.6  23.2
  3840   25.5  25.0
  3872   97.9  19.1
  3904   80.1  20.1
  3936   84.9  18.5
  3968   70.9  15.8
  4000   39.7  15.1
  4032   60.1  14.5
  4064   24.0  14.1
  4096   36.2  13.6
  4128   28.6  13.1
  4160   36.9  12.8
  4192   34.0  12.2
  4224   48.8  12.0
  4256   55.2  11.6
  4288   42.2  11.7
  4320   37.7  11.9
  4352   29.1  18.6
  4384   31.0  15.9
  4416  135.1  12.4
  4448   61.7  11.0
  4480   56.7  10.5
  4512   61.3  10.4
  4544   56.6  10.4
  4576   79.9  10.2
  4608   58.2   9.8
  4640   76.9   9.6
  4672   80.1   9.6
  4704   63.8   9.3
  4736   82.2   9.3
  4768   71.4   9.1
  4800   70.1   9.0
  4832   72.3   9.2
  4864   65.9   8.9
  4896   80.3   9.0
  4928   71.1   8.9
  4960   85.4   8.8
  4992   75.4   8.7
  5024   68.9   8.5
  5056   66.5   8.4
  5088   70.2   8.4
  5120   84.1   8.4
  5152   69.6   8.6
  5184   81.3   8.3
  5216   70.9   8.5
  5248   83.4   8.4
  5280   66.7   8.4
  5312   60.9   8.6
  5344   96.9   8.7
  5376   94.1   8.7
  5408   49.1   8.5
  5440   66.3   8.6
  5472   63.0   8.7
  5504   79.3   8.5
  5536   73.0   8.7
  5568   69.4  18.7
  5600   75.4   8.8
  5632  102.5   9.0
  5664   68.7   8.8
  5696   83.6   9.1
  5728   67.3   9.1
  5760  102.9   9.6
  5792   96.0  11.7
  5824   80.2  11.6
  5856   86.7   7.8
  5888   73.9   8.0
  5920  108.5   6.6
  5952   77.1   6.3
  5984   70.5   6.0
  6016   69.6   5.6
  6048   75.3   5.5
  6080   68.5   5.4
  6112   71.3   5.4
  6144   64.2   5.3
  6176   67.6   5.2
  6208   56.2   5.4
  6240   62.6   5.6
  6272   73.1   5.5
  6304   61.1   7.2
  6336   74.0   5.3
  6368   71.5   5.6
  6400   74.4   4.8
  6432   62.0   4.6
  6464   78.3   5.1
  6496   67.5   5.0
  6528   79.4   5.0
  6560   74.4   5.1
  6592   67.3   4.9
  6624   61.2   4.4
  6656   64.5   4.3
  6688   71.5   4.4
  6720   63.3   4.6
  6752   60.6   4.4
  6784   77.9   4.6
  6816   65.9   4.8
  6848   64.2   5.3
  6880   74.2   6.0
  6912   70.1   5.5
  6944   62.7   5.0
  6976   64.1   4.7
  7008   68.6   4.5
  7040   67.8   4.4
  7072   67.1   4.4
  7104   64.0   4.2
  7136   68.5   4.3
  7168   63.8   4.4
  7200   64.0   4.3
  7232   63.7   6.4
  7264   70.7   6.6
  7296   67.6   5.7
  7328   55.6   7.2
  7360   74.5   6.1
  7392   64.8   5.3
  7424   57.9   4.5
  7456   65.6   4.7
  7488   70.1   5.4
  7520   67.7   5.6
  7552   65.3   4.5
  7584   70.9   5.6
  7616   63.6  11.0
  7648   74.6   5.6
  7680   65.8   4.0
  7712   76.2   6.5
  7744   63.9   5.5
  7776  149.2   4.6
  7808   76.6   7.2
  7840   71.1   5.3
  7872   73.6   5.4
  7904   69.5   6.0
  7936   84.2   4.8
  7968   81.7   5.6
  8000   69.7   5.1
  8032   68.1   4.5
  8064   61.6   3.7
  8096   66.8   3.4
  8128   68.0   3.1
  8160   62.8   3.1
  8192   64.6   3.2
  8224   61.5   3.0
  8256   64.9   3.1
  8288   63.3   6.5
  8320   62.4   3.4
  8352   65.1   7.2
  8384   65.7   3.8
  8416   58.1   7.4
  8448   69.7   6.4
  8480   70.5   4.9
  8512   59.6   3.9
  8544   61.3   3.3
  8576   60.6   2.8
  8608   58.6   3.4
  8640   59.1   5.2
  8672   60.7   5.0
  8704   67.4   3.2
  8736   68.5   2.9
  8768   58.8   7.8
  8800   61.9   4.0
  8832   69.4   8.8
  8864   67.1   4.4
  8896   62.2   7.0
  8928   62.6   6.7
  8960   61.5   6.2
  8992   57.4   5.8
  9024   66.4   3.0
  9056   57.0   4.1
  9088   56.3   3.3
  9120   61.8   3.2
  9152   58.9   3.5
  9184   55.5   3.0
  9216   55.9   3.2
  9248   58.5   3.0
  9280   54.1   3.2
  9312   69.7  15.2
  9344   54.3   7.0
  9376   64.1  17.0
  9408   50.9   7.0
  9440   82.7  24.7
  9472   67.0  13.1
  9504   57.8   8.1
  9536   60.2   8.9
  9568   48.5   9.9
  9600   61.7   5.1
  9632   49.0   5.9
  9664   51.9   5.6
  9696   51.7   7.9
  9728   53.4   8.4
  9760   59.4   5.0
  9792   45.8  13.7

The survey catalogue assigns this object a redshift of 0.183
